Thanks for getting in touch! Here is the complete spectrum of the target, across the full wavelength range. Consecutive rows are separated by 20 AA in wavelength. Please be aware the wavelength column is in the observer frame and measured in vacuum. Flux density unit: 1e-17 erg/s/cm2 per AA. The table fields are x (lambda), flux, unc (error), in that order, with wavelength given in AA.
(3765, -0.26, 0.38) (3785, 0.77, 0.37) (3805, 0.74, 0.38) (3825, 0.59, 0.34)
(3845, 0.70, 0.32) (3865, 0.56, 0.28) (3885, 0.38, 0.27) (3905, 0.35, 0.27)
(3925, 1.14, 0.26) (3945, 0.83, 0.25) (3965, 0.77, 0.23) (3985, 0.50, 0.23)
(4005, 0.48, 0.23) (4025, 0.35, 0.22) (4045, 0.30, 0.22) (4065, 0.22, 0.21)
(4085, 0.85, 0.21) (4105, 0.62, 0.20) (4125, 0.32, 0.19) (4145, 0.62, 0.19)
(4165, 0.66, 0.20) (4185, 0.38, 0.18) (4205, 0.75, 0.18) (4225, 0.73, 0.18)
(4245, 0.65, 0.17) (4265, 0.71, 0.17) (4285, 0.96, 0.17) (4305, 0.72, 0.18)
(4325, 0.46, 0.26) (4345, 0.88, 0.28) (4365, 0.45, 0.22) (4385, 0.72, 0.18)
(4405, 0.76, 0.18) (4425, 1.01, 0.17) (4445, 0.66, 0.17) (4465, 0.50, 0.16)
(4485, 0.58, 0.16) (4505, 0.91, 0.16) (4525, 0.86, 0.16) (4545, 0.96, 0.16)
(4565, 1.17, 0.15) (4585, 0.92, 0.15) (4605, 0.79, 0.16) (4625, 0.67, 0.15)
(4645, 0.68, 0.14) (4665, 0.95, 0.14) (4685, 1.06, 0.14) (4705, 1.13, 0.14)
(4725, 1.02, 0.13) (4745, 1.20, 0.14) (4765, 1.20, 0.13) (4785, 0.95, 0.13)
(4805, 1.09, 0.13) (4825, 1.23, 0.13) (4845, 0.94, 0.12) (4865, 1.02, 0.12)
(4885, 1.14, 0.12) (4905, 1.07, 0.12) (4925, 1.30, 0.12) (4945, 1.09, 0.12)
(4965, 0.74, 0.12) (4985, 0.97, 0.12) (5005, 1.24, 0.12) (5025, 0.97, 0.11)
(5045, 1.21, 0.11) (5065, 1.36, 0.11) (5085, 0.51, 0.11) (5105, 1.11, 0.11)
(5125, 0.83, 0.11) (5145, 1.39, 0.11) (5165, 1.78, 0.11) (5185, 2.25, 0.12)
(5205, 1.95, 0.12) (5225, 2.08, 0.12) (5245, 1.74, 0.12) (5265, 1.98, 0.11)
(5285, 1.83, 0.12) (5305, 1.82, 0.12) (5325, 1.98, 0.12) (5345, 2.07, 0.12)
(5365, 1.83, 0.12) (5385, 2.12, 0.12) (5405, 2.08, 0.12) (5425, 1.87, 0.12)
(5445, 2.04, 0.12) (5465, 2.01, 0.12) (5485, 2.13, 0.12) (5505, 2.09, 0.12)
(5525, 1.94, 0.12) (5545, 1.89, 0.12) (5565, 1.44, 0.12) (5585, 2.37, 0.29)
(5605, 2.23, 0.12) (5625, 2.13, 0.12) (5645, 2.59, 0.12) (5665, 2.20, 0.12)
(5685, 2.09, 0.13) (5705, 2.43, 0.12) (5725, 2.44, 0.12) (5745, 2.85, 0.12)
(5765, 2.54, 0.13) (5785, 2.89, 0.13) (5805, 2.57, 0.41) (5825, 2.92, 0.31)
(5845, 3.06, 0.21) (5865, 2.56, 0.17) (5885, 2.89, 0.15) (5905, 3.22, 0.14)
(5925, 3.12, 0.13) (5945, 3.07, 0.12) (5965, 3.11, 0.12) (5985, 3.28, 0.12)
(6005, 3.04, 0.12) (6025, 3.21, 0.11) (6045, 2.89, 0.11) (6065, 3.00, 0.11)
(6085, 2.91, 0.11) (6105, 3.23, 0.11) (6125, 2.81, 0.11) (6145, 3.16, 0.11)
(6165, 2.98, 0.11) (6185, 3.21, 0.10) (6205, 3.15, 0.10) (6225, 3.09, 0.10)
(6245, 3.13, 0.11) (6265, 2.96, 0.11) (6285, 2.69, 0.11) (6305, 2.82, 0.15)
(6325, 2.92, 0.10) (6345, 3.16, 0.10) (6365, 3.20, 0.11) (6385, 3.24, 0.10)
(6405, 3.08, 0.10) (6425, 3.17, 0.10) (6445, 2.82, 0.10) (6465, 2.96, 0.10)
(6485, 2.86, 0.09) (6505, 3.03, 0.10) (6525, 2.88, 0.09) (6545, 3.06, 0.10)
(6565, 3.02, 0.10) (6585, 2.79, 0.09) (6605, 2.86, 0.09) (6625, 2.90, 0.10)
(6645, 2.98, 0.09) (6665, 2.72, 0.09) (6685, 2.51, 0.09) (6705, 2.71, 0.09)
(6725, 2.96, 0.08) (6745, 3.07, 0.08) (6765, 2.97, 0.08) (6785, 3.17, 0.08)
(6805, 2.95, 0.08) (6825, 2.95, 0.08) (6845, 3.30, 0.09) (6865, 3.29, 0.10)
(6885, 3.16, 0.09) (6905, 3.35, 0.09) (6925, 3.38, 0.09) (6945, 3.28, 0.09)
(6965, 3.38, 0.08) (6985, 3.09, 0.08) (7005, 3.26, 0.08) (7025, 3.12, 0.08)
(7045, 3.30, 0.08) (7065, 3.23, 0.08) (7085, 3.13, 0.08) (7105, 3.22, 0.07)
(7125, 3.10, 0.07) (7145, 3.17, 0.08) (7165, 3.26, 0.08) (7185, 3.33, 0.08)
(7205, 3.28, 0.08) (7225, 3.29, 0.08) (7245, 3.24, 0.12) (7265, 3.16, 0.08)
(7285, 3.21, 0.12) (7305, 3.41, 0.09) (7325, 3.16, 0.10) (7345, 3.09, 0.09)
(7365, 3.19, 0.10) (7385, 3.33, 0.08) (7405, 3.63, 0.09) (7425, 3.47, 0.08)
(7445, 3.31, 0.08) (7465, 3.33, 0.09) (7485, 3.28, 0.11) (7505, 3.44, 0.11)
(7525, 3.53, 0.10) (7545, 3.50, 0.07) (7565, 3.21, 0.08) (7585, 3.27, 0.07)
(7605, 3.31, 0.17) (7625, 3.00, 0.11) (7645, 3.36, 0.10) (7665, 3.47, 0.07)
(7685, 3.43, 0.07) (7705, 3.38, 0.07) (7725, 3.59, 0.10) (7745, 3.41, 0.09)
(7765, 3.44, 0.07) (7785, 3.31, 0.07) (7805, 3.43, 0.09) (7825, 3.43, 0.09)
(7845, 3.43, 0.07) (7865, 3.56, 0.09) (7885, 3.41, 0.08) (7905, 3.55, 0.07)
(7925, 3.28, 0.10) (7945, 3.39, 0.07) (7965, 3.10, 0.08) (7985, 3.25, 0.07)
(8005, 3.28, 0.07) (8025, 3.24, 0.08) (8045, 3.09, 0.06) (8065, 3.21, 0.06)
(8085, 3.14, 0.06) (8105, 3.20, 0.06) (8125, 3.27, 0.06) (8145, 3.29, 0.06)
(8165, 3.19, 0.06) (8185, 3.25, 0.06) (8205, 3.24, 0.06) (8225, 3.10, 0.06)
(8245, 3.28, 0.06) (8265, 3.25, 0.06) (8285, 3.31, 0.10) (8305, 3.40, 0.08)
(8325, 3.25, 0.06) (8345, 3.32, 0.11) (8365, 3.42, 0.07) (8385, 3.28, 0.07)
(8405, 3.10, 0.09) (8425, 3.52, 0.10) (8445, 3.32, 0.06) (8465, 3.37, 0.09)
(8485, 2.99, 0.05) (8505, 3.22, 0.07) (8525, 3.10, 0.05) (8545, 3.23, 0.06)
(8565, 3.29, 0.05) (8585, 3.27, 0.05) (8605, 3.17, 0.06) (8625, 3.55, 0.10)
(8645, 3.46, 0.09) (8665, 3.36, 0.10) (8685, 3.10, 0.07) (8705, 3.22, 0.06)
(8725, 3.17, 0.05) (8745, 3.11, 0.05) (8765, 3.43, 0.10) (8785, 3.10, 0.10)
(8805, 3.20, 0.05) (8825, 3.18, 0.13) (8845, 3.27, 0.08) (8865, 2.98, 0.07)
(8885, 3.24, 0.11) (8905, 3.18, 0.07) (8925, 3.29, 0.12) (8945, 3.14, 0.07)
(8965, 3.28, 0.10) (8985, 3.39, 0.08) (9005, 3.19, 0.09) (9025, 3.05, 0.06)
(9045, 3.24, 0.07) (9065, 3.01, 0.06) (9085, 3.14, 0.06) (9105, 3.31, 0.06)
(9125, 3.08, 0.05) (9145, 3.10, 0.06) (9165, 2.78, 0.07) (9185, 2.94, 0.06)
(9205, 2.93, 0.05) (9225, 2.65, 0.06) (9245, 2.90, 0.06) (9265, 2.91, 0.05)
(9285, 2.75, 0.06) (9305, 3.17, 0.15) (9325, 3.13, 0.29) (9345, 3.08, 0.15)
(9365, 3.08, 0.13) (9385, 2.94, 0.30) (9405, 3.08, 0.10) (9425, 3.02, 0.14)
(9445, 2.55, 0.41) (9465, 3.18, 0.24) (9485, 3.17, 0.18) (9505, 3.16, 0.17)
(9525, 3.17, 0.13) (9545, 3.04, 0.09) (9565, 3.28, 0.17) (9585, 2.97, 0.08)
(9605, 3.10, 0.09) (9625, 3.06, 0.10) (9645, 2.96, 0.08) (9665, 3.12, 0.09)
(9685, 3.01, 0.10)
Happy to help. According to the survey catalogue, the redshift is 0.293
